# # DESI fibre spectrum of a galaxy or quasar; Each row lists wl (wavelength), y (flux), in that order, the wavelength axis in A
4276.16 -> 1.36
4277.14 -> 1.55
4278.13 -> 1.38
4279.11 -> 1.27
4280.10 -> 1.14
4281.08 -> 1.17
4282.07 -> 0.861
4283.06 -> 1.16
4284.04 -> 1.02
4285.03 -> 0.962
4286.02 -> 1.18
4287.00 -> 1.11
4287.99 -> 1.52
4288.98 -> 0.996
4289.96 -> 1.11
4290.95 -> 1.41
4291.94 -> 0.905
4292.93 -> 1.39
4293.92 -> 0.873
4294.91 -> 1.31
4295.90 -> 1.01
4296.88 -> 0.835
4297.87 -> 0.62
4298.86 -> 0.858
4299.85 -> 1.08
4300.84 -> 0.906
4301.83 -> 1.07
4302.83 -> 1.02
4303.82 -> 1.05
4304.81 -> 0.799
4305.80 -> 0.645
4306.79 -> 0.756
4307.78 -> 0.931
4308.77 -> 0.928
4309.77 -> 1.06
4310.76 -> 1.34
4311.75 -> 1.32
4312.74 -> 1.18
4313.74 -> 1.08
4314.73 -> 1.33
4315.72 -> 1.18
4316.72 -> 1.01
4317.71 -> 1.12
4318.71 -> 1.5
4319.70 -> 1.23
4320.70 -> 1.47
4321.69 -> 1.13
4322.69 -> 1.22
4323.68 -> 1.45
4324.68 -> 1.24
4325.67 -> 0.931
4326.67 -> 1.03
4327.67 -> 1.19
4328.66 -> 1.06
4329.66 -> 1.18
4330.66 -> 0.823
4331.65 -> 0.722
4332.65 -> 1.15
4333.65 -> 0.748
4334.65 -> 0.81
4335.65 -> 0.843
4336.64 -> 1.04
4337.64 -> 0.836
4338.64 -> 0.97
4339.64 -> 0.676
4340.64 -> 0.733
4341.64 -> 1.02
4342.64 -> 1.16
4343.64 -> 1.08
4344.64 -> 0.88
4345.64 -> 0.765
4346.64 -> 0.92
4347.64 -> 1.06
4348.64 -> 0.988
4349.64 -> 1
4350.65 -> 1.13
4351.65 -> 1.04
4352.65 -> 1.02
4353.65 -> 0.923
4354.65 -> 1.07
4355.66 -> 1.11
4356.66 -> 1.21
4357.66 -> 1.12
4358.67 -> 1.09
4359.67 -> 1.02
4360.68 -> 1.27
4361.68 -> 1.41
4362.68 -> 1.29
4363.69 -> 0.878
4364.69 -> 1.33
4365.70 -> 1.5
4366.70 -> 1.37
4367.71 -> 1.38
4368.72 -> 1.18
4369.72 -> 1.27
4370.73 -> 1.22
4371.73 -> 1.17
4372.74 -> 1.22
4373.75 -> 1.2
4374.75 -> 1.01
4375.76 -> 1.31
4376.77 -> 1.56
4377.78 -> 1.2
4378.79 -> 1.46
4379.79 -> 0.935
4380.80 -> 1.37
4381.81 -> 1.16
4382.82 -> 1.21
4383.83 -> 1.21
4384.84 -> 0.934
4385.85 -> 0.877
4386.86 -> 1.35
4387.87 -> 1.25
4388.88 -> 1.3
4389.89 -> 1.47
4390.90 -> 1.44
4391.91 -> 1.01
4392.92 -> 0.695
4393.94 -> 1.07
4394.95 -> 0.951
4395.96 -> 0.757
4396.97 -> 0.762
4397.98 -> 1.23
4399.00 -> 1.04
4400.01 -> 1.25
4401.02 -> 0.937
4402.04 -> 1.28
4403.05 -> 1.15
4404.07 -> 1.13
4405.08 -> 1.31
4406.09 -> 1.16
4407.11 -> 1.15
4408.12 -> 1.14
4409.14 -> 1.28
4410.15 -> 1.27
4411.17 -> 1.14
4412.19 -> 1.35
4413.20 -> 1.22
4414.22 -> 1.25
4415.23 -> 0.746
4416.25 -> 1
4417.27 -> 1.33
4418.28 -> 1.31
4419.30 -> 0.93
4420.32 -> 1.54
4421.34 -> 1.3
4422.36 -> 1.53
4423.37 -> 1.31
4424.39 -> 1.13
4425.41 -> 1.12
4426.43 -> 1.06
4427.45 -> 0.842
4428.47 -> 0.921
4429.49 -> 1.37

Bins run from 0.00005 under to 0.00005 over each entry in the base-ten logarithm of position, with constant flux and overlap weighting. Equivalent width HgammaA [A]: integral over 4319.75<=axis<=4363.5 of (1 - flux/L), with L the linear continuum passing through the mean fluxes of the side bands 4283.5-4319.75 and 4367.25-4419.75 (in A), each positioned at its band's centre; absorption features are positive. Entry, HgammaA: 2.7 A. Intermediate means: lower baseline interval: 1.07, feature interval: 1.04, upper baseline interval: 1.16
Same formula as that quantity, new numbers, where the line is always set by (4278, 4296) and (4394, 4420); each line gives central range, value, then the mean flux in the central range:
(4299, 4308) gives 1.8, 0.914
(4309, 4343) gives 1.7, 1.08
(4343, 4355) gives 1.5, 0.991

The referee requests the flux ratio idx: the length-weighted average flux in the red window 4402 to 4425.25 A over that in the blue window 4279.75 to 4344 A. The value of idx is 1.2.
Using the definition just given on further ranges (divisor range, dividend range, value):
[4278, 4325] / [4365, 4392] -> 1.13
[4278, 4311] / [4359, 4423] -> 1.14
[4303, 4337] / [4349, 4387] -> 1.10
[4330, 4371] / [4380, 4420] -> 1.08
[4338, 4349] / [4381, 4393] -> 1.27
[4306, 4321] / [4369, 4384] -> 1.07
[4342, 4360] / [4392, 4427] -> 1.10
